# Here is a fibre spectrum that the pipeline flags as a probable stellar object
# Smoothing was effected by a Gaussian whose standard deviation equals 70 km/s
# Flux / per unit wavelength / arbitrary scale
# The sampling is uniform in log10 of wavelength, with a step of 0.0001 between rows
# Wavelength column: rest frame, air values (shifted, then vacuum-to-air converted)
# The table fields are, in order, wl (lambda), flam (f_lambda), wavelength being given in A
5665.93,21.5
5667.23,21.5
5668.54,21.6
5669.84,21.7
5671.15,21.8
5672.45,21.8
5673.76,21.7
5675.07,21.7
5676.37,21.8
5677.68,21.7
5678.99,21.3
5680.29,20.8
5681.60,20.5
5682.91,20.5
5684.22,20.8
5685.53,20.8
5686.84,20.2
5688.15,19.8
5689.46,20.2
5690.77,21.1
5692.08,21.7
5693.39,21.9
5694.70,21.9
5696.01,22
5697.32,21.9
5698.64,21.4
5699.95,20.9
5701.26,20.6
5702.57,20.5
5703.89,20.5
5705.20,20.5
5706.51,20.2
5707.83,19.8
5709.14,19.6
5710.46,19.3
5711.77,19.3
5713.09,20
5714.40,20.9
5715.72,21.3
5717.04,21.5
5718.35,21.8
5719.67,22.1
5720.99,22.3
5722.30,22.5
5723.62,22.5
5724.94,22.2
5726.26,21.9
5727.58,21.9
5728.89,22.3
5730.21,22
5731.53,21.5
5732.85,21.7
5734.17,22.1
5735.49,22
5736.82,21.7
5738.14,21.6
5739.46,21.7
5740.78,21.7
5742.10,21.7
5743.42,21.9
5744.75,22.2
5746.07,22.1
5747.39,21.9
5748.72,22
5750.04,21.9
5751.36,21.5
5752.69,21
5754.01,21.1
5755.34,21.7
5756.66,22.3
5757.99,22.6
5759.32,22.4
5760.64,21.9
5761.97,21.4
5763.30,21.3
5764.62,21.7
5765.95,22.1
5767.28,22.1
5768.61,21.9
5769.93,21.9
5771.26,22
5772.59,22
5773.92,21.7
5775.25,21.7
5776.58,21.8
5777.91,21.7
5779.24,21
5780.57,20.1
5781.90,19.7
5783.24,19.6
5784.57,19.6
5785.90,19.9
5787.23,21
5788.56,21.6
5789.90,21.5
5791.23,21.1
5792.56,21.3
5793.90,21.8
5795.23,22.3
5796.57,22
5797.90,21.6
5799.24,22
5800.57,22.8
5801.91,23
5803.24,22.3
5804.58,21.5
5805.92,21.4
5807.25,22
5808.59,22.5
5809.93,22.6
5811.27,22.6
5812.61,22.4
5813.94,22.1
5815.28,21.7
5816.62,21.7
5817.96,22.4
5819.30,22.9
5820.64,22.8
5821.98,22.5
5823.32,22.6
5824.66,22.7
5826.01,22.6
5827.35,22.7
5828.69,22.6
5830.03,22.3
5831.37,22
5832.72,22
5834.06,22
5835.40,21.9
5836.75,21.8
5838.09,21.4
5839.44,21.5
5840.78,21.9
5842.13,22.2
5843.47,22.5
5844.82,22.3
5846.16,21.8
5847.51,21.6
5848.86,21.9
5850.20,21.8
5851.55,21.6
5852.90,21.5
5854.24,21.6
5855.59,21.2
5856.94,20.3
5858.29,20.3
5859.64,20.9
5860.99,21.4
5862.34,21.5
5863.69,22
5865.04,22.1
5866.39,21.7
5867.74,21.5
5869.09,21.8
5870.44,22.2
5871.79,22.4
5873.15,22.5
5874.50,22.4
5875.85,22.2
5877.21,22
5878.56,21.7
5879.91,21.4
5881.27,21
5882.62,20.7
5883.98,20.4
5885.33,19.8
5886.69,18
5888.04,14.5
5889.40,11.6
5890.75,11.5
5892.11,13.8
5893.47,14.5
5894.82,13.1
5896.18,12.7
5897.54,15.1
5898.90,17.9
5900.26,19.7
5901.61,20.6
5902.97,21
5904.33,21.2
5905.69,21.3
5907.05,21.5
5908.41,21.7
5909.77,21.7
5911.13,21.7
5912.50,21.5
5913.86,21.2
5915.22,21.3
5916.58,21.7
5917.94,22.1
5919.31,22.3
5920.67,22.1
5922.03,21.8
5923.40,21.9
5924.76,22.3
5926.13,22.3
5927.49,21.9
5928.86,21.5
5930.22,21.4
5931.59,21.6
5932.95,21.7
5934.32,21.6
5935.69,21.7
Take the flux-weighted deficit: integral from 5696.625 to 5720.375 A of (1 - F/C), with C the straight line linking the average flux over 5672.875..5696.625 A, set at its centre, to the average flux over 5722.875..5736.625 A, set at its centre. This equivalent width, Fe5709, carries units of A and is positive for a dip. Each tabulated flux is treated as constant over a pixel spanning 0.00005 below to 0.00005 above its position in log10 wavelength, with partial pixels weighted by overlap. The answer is 1.0 A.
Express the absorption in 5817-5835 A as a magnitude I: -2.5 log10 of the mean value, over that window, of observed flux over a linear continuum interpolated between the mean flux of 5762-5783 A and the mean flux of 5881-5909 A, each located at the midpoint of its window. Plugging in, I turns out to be -0.137 mag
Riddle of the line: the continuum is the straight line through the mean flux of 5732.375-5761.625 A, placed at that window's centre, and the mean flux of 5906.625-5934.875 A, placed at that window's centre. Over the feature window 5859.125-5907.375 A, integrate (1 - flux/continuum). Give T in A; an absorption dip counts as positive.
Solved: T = 5.2 A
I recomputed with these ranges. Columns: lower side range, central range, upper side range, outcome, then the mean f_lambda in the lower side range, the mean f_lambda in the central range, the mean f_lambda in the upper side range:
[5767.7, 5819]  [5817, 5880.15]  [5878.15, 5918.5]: -0.09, 21.6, 21.9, 18.8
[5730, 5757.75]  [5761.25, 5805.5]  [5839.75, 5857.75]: 0.01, 21.8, 21.5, 21.7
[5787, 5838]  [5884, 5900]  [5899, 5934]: 0.39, 22.1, 15.1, 21.5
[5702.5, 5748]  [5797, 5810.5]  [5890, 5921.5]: -0.09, 21.4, 22.2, 19.2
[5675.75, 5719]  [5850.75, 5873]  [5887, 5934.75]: -0.09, 20.8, 21.5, 19.6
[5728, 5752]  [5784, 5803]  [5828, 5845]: 0.02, 21.9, 21.6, 22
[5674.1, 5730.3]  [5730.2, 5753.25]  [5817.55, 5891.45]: -0.03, 21.1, 21.8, 21.2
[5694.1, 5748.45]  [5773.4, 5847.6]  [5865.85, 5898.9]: -0.10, 21.4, 21.8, 18.7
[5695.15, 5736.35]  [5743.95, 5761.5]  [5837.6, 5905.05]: -0.05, 21.3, 21.9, 20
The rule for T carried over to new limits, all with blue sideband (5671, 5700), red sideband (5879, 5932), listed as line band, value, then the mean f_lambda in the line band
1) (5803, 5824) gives -2.1 A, 22.2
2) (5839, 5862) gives -1.8 A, 21.5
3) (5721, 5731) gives -0.6 A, 22.2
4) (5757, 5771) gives -0.9 A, 21.9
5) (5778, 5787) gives 0.2 A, 20.1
